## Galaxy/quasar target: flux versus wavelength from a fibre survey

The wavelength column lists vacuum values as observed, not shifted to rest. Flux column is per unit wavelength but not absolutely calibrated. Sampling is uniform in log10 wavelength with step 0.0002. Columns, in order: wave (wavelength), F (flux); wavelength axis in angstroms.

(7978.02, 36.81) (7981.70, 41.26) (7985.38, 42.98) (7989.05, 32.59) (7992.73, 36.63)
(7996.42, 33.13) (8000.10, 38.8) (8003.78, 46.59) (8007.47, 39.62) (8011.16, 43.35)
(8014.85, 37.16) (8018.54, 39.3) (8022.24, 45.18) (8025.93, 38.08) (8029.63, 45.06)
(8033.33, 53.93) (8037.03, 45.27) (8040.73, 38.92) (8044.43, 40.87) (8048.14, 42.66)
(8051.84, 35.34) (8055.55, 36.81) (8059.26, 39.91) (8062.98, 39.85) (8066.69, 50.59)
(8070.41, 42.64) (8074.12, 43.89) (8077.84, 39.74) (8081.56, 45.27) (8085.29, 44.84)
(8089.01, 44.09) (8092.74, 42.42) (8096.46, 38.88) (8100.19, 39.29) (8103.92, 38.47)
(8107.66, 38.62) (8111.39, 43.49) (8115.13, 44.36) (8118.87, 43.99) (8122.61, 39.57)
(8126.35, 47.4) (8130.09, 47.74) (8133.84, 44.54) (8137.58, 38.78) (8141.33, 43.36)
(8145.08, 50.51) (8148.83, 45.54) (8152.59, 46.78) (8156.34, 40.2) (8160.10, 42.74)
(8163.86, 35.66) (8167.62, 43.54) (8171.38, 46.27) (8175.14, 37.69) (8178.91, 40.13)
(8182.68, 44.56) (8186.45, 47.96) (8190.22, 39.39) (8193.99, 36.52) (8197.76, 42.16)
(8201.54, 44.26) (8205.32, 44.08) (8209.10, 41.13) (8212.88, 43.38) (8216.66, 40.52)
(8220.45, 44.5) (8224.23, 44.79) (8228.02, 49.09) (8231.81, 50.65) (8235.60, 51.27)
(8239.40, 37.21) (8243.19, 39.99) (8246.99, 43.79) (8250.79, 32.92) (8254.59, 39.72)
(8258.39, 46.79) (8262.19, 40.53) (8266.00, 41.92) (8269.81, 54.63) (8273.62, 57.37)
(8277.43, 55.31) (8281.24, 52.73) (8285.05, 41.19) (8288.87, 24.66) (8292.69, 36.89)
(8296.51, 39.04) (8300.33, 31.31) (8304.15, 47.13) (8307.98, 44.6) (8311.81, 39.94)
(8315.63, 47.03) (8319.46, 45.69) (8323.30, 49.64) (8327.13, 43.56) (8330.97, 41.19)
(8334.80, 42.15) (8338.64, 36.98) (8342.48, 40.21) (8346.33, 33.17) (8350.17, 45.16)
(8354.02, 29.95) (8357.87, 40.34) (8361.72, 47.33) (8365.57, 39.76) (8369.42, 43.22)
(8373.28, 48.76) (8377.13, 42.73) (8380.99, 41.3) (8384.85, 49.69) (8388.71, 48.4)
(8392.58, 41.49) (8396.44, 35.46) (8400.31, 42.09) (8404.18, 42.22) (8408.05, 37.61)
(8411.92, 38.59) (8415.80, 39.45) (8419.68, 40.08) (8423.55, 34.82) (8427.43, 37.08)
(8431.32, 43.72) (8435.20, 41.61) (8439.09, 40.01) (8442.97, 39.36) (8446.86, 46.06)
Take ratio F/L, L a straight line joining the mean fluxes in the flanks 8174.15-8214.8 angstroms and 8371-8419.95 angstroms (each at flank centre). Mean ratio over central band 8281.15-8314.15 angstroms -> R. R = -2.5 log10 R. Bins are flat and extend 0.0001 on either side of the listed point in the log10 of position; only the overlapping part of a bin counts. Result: 0.08 mag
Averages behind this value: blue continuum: 42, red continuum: 42.2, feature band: 39.1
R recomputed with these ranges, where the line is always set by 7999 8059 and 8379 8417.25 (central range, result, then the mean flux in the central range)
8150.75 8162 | -0.04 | 43.2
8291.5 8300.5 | 0.14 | 36.5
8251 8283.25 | -0.15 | 47.8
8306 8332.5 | -0.07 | 44.6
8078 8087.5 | -0.06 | 44.1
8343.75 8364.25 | 0.07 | 39.2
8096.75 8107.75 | 0.08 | 38.8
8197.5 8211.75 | -0.03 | 43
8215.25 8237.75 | -0.13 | 46.8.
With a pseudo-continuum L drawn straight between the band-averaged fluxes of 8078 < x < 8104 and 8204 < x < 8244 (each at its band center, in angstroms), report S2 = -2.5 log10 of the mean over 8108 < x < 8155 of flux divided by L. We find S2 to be -0.04 mag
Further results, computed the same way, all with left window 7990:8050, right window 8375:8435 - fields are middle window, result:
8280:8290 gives 0.04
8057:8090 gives -0.05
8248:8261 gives 0.03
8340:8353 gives 0.06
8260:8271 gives -0.10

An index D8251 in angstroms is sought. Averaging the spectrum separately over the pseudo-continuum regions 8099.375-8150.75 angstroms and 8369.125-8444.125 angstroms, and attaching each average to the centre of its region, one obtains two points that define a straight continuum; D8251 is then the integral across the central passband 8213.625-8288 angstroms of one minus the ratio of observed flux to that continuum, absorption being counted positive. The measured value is -4.8 angstroms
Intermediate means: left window 43.3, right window 41.4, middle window 45.2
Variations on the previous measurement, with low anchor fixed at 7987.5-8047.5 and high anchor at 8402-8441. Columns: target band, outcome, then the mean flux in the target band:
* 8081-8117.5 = -1.07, 41.9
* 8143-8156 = -1.98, 46.7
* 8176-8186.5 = -0.66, 42.9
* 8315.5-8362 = -1.74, 41.3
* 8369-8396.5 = -3.34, 44.5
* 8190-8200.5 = 0.15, 39.8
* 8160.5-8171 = -0.14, 41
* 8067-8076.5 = -0.81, 44.3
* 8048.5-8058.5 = 0.83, 37.5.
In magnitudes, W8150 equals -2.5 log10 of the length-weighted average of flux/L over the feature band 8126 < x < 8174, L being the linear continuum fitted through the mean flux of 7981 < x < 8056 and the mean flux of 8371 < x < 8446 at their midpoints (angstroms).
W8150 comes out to -0.08 mag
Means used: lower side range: 40.7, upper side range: 41.4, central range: 43.9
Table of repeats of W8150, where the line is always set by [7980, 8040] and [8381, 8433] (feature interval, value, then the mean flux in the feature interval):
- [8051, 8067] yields 0.034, 39.8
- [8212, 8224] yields -0.053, 43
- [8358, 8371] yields -0.056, 43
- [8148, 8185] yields -0.033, 42.3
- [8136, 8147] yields -0.085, 44.4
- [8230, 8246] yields -0.095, 44.7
